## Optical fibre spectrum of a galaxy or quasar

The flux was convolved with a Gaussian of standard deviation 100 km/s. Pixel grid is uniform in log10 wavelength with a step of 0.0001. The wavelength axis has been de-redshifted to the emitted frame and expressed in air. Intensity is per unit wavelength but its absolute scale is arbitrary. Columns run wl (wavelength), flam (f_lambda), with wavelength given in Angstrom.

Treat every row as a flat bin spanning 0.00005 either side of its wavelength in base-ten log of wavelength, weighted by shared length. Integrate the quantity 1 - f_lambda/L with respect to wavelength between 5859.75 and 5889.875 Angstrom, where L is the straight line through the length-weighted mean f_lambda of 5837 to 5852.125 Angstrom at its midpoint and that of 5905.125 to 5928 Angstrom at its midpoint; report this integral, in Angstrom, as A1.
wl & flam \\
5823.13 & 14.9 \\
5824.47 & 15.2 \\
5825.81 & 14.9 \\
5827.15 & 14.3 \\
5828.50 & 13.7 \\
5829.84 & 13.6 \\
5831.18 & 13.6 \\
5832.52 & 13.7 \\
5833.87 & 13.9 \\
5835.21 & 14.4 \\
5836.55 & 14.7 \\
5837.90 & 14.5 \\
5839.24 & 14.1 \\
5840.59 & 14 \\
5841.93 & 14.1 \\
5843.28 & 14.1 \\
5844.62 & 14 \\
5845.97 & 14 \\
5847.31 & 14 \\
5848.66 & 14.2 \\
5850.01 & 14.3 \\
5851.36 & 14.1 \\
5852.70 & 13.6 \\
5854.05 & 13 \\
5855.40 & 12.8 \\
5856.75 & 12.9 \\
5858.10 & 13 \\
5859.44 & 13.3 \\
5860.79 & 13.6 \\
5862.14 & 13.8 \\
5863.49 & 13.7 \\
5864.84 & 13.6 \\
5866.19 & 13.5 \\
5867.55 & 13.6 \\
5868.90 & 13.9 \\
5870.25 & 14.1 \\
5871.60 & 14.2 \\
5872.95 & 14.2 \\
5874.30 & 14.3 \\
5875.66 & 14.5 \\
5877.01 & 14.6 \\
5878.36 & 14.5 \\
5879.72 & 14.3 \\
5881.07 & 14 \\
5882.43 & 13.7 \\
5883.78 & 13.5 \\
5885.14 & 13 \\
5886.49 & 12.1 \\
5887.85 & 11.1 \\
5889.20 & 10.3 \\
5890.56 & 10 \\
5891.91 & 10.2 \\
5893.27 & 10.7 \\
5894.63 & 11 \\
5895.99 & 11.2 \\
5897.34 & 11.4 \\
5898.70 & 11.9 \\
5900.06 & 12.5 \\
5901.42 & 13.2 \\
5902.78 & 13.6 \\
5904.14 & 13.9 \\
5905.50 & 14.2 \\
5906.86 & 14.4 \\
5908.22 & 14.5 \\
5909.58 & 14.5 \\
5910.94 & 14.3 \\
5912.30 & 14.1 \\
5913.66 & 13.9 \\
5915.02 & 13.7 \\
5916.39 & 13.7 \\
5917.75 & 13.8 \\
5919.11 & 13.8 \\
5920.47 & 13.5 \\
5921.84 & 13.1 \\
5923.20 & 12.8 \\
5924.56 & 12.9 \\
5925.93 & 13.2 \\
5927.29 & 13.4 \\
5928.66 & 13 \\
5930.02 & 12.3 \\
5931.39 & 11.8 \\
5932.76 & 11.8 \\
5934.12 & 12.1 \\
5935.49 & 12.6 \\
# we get 0.9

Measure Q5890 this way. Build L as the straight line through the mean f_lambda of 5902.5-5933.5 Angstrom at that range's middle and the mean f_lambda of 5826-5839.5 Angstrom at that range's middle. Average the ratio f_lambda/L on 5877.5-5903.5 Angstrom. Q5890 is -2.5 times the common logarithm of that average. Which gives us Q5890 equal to 0.121 mag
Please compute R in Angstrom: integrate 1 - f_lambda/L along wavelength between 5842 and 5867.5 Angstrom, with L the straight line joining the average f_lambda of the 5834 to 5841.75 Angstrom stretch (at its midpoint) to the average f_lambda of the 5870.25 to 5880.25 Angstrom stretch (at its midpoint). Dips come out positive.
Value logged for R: 1.2 Angstrom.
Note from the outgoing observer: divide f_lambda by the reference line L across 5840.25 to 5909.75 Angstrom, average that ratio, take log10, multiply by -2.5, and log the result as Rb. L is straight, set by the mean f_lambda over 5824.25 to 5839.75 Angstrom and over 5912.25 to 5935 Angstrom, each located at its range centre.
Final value 0.03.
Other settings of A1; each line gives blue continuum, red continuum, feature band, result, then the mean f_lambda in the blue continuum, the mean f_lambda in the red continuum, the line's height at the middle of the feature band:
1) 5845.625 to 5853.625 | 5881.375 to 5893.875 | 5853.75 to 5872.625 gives -0.51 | 14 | 11.7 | 13.2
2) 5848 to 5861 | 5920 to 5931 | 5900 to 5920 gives -1.26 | 13.5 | 13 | 13.1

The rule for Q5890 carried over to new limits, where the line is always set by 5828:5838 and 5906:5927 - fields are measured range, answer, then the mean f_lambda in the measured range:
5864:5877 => -0.01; 14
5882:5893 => 0.19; 11.7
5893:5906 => 0.12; 12.4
